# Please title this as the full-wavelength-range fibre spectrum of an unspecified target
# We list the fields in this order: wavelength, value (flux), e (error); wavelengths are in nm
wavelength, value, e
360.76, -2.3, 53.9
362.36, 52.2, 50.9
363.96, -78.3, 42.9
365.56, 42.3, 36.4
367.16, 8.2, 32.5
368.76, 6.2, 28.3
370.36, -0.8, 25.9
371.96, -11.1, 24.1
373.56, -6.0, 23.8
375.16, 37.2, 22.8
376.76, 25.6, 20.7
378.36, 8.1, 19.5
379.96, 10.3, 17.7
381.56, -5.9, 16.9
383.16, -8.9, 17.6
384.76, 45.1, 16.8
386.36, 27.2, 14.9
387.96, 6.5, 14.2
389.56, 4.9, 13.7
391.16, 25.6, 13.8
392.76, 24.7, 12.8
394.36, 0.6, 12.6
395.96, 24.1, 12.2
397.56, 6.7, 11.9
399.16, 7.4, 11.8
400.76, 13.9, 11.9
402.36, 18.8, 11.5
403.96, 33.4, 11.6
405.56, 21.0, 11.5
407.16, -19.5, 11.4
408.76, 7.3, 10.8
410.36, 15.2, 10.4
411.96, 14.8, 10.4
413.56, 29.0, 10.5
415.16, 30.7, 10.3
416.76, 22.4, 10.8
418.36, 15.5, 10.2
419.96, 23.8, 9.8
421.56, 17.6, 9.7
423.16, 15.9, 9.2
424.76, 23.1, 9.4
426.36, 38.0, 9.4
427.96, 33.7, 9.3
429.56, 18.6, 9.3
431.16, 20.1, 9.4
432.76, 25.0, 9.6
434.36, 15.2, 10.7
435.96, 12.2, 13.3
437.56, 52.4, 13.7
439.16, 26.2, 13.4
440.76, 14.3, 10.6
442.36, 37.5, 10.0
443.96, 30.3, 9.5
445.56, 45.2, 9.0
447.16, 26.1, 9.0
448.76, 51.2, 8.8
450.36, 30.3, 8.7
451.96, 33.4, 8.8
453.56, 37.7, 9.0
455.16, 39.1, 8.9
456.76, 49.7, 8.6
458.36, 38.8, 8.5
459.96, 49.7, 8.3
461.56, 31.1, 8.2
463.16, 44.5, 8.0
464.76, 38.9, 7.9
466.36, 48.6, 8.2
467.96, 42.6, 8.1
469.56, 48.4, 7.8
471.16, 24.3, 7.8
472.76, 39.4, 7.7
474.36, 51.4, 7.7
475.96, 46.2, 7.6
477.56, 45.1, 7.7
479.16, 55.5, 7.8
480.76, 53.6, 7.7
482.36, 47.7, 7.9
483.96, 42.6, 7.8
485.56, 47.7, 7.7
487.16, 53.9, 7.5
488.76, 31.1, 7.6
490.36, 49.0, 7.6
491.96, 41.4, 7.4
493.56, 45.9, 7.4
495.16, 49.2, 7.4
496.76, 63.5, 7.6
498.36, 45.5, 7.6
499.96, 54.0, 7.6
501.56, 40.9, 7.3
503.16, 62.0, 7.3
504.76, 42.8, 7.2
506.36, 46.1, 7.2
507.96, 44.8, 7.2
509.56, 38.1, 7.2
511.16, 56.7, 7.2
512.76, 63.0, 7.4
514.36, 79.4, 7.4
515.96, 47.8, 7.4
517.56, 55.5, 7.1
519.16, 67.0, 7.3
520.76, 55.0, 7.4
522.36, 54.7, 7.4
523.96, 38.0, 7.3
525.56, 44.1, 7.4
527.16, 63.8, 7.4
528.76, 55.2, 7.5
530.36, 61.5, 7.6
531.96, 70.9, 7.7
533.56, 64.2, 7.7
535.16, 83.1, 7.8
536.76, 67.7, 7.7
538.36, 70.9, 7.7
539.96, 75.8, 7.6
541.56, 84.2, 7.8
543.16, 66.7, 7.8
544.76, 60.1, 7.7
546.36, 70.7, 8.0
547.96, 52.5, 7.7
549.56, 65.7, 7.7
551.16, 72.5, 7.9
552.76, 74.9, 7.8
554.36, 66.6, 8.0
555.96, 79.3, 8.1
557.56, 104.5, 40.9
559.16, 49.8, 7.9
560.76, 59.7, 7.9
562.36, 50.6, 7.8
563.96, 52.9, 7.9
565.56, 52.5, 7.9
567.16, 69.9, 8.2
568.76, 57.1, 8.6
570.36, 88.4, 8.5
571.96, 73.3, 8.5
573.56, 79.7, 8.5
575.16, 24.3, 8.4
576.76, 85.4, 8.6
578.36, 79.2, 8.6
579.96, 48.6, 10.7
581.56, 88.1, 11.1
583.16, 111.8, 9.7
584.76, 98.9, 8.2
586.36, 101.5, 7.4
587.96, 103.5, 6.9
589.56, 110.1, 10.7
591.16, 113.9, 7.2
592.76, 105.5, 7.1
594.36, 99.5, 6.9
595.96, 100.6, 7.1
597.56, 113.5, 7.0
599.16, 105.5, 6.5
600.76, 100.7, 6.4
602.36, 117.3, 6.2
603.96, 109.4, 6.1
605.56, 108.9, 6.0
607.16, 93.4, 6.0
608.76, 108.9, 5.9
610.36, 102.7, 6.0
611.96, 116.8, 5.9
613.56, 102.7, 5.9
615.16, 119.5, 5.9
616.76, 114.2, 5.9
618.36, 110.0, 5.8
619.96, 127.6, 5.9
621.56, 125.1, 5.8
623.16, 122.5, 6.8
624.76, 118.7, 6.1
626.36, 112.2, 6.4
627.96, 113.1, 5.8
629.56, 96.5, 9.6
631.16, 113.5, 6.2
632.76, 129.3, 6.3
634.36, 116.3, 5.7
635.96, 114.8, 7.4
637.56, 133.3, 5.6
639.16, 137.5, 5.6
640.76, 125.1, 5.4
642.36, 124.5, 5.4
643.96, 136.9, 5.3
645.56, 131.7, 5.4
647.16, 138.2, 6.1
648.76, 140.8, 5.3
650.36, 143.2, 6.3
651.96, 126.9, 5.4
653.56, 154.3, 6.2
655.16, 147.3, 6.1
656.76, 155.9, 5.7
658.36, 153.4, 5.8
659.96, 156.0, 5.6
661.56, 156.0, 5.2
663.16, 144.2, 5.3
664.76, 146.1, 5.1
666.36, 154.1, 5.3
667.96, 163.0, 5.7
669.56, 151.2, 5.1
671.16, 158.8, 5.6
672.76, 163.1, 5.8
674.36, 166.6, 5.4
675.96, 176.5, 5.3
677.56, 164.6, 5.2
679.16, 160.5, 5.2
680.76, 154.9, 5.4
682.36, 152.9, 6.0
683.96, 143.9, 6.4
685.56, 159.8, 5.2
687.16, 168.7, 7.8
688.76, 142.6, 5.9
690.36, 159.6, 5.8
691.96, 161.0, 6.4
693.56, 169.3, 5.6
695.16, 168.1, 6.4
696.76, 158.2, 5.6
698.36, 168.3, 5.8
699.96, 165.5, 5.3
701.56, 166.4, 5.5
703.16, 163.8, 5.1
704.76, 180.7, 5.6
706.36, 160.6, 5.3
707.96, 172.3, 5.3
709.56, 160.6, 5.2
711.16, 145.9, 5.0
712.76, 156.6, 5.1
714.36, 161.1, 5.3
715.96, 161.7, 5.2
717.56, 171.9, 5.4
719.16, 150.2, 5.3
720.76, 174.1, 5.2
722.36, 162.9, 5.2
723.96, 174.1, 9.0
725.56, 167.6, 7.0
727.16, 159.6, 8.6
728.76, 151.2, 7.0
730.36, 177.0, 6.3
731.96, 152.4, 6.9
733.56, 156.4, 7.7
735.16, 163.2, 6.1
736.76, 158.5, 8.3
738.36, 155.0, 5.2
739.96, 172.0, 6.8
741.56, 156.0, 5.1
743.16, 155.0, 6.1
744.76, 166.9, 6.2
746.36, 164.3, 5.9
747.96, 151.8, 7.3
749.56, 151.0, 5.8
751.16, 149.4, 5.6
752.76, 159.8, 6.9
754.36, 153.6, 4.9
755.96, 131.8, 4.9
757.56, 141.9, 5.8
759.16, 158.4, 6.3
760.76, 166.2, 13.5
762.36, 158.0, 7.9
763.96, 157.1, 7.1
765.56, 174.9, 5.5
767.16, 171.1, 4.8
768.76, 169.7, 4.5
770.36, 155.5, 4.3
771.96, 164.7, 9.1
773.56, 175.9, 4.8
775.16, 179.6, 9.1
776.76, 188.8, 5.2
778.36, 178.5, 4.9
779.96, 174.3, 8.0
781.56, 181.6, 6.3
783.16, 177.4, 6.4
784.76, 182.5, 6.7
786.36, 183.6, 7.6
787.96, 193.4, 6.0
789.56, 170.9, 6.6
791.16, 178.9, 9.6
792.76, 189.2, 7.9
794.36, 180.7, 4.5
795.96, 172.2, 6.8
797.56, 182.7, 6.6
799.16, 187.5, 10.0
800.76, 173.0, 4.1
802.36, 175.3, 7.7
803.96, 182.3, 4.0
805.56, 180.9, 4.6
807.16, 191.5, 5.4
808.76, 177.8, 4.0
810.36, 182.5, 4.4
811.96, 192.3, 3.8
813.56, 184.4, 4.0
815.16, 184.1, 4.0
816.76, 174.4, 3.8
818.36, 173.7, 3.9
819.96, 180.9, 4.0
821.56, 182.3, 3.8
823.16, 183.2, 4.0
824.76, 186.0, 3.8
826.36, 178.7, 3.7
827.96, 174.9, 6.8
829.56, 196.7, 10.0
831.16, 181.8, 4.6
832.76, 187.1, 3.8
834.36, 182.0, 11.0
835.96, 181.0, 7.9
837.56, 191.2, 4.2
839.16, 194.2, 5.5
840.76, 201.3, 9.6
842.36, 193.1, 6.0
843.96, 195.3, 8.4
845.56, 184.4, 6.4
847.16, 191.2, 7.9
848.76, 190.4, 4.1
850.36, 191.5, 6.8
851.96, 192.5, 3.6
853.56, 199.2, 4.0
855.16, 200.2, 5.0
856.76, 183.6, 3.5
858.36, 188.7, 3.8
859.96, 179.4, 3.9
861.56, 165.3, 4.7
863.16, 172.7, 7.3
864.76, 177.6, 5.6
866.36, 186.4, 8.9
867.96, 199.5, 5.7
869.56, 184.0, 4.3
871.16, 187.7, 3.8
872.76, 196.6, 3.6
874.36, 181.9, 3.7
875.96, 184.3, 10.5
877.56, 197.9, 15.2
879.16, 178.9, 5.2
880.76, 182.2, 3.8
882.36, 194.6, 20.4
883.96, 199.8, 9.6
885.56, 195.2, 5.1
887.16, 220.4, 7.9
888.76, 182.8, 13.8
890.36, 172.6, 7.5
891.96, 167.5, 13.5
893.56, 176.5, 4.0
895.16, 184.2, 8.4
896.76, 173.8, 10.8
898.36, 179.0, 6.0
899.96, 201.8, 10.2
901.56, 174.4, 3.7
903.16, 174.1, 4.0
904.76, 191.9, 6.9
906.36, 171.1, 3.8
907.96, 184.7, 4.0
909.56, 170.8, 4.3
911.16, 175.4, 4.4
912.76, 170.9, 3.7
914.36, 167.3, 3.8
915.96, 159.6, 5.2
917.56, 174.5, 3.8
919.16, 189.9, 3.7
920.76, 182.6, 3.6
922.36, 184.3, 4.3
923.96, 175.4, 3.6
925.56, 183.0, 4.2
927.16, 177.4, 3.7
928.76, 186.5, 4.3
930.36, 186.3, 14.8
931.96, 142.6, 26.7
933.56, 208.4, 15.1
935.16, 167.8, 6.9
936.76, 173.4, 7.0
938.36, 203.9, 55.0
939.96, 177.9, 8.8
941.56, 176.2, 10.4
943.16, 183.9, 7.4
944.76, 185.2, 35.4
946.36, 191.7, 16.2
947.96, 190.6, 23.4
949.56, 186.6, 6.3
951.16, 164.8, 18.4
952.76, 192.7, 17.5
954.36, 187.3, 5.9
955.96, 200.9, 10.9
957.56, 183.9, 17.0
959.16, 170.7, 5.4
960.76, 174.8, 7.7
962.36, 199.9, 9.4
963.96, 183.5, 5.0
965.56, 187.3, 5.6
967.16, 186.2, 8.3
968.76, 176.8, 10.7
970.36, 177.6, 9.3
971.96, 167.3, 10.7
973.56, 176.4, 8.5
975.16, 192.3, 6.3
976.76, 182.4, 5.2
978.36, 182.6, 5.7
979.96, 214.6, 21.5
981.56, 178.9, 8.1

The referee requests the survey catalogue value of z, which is 0.463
